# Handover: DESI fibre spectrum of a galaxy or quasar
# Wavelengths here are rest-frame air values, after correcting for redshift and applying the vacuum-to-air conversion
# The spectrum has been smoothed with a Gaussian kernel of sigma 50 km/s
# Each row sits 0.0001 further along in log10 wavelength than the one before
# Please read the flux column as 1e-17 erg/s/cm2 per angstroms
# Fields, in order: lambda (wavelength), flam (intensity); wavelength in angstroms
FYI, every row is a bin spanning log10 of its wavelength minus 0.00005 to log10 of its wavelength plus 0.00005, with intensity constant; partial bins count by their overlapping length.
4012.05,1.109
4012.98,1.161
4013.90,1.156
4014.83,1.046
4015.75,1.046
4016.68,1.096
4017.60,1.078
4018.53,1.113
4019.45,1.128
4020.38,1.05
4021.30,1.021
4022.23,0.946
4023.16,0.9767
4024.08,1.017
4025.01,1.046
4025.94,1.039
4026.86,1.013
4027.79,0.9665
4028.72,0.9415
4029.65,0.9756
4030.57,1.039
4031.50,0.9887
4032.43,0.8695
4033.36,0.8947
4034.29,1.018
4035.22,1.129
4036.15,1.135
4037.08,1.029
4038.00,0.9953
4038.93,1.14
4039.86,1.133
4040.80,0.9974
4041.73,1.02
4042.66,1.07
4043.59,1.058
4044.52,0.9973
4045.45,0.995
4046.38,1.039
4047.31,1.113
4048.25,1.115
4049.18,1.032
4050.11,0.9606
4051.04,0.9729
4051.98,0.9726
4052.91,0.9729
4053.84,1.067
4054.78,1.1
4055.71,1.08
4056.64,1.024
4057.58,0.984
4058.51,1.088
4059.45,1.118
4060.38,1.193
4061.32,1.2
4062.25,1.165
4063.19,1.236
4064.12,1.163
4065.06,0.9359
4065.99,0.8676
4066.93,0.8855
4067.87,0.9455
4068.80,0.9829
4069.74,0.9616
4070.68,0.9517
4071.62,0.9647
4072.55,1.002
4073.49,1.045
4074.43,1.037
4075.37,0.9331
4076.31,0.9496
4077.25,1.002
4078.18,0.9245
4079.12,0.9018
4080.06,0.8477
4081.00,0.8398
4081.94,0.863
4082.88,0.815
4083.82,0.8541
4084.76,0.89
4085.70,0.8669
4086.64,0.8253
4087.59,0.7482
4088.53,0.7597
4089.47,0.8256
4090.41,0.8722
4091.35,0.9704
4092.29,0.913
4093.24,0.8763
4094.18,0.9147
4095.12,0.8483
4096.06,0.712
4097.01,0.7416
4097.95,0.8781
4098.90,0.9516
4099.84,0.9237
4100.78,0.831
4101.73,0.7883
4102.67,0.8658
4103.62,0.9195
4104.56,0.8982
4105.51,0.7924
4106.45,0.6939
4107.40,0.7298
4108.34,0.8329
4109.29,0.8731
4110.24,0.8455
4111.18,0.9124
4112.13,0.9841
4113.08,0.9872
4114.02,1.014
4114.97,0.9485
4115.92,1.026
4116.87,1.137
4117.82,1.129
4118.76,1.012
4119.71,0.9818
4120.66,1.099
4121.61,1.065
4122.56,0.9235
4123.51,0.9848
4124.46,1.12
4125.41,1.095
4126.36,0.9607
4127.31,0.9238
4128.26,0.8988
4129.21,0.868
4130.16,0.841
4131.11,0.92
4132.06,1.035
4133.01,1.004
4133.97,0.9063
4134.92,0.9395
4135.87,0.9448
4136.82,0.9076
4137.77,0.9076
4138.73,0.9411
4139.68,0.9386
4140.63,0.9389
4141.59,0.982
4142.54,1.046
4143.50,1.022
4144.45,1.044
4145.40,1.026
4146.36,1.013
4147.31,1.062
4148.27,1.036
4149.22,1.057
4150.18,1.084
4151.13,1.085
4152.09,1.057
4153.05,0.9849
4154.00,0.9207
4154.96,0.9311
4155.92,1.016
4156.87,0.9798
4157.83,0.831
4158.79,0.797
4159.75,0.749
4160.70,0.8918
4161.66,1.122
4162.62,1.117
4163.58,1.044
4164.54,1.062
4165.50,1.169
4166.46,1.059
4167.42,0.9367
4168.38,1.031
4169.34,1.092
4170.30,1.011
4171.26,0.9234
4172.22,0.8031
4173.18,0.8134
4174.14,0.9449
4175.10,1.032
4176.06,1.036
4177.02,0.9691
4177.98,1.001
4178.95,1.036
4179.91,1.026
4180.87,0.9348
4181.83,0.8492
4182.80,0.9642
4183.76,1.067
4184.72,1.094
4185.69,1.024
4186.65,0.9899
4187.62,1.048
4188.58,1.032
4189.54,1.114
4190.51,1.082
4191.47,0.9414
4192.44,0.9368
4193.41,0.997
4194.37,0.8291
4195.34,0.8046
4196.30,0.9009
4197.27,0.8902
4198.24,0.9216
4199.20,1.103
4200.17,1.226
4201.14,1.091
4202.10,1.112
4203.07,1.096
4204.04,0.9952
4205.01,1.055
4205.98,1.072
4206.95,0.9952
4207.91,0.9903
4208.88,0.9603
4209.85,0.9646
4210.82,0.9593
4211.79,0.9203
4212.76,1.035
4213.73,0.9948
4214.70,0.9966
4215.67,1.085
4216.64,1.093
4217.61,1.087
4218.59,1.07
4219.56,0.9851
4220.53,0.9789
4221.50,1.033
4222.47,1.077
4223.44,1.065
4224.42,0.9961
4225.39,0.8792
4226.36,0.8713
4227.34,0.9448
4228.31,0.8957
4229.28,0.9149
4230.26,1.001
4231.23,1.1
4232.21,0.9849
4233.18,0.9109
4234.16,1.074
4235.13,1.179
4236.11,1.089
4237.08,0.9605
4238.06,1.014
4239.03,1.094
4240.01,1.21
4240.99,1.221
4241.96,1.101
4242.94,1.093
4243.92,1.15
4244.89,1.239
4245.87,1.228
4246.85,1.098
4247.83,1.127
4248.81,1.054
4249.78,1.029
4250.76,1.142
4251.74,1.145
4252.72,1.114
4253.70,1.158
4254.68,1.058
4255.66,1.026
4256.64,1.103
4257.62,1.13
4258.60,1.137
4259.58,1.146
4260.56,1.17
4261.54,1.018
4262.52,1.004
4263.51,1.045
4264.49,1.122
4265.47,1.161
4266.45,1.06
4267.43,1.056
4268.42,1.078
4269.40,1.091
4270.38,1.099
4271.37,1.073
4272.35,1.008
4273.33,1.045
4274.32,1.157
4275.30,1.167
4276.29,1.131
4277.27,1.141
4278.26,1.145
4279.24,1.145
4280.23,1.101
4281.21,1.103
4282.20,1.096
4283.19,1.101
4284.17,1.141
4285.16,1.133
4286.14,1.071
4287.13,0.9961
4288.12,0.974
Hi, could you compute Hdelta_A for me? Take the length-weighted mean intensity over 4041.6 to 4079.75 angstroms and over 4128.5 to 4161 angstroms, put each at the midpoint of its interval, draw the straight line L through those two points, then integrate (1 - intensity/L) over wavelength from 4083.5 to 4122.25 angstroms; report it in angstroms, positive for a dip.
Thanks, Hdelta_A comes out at 3.75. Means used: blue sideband 1.02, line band 0.896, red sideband 0.962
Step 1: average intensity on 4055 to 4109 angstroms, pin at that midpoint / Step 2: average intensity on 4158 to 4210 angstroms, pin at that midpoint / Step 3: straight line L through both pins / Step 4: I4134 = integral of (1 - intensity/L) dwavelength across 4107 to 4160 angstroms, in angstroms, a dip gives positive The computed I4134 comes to -0.63 angstroms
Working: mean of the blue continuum 0.924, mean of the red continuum 0.995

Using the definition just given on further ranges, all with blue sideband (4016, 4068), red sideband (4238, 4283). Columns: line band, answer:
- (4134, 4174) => 3.47 angstroms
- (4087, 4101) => 2.71 angstroms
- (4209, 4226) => 1.32 angstroms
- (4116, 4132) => 1.00 angstroms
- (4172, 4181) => 0.98 angstroms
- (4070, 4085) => 1.76 angstroms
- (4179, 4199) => 2.05 angstroms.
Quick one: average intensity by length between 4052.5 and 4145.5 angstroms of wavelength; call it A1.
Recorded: 0.948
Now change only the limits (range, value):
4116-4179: 0.988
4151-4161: 0.926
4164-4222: 1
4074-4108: 0.861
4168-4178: 0.968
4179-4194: 1.01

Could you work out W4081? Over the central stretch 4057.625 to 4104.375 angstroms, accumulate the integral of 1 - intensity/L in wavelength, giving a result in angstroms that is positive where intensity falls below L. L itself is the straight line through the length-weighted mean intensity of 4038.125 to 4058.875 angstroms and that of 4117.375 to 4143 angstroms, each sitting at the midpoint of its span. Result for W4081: 3.9 angstroms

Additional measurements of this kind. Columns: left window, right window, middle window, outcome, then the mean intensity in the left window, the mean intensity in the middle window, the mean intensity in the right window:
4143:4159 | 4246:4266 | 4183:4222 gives 1.33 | 1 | 1.01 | 1.1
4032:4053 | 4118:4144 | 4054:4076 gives -0.47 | 1.03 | 1.04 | 0.973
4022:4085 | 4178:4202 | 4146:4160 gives 0.33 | 1.01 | 0.977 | 0.998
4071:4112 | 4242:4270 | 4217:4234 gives 1.16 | 0.873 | 0.99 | 1.11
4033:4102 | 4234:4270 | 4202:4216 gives 0.82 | 0.971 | 1.01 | 1.11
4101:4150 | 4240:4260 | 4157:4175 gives 0.79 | 0.957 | 0.968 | 1.13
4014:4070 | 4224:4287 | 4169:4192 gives 1.60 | 1.04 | 0.992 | 1.08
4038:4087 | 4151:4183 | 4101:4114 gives 1.71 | 1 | 0.861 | 0.976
